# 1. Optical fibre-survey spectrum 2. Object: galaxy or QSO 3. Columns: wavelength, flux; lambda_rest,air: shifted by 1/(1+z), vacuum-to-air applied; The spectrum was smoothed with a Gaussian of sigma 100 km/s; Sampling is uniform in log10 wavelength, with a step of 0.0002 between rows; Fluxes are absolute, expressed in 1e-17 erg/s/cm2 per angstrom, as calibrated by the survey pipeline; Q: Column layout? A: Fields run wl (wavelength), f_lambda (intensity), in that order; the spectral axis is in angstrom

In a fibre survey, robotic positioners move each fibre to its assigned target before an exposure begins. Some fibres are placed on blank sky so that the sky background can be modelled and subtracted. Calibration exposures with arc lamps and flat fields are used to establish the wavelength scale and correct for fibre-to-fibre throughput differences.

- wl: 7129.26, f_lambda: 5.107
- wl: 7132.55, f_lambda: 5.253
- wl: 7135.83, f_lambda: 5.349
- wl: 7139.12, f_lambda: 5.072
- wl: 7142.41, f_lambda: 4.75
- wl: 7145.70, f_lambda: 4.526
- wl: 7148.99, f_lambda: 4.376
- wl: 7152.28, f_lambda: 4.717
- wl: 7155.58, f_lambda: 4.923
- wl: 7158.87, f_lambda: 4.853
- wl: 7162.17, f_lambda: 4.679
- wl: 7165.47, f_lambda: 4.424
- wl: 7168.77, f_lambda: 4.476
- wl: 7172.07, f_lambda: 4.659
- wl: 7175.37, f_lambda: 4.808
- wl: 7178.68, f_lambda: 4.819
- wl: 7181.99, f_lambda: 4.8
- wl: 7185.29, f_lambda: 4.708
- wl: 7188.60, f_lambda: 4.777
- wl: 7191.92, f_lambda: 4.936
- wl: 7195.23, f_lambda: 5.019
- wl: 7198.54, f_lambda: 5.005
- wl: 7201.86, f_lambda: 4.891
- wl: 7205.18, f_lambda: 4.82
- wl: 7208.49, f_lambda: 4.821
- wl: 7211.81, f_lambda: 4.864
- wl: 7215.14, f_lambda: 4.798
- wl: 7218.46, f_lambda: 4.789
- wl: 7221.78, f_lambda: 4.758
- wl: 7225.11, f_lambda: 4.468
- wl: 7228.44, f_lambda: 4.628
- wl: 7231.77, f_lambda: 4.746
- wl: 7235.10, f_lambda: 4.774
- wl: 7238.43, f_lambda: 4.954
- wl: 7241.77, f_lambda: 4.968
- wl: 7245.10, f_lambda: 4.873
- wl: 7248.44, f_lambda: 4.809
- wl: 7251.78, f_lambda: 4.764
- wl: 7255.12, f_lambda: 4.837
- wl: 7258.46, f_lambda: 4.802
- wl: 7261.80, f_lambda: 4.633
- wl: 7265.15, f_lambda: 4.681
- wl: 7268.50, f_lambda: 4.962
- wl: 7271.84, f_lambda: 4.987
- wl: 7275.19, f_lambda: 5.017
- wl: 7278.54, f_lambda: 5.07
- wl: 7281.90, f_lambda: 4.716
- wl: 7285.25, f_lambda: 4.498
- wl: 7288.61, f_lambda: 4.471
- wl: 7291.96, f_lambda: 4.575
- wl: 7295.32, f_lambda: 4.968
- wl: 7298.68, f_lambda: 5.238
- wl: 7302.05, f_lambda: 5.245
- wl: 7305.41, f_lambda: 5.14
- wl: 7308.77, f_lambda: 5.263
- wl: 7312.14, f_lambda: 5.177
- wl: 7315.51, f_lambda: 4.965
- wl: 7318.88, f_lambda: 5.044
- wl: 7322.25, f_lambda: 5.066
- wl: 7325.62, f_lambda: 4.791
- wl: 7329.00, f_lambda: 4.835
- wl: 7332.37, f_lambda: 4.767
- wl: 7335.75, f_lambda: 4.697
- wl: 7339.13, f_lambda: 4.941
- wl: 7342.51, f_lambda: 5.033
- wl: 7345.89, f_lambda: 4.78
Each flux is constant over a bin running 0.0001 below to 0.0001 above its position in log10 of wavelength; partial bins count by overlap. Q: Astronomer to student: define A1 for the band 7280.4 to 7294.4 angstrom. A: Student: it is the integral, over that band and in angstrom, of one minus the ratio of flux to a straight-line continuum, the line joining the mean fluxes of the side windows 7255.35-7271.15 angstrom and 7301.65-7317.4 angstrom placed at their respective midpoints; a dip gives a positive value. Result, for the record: 1.1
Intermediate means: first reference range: 4.79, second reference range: 5.15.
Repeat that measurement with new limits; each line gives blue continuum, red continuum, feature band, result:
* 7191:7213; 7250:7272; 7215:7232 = 0.6 angstrom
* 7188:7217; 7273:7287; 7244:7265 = 0.3 angstrom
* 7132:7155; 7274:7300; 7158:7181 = 0.8 angstrom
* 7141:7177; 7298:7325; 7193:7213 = -0.5 angstrom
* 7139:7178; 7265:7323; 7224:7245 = 0.3 angstrom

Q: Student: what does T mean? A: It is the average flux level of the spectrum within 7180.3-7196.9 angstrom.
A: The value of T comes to 4.85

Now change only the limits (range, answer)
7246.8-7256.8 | 4.8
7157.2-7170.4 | 4.61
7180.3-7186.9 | 4.76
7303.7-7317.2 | 5.14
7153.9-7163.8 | 4.82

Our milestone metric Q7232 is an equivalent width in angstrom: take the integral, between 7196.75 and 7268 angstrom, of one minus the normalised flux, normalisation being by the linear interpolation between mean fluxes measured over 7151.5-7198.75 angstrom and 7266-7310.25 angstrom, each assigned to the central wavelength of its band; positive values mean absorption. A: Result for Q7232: 0.76 angstrom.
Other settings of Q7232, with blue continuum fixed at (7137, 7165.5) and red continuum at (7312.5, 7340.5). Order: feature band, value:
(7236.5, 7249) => -0.2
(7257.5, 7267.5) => 0.3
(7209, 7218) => -0.1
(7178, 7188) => 0.0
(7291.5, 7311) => -0.9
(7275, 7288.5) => 0.3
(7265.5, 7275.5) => -0.2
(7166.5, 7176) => 0.3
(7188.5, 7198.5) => -0.4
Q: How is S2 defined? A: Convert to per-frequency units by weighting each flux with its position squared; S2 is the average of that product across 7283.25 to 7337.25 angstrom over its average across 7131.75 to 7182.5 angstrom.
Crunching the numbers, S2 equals 1.1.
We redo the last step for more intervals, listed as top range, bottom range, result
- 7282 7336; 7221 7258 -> 1.05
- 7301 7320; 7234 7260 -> 1.08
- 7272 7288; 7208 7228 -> 1.03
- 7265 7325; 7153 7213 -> 1.07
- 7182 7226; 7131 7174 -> 1.03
